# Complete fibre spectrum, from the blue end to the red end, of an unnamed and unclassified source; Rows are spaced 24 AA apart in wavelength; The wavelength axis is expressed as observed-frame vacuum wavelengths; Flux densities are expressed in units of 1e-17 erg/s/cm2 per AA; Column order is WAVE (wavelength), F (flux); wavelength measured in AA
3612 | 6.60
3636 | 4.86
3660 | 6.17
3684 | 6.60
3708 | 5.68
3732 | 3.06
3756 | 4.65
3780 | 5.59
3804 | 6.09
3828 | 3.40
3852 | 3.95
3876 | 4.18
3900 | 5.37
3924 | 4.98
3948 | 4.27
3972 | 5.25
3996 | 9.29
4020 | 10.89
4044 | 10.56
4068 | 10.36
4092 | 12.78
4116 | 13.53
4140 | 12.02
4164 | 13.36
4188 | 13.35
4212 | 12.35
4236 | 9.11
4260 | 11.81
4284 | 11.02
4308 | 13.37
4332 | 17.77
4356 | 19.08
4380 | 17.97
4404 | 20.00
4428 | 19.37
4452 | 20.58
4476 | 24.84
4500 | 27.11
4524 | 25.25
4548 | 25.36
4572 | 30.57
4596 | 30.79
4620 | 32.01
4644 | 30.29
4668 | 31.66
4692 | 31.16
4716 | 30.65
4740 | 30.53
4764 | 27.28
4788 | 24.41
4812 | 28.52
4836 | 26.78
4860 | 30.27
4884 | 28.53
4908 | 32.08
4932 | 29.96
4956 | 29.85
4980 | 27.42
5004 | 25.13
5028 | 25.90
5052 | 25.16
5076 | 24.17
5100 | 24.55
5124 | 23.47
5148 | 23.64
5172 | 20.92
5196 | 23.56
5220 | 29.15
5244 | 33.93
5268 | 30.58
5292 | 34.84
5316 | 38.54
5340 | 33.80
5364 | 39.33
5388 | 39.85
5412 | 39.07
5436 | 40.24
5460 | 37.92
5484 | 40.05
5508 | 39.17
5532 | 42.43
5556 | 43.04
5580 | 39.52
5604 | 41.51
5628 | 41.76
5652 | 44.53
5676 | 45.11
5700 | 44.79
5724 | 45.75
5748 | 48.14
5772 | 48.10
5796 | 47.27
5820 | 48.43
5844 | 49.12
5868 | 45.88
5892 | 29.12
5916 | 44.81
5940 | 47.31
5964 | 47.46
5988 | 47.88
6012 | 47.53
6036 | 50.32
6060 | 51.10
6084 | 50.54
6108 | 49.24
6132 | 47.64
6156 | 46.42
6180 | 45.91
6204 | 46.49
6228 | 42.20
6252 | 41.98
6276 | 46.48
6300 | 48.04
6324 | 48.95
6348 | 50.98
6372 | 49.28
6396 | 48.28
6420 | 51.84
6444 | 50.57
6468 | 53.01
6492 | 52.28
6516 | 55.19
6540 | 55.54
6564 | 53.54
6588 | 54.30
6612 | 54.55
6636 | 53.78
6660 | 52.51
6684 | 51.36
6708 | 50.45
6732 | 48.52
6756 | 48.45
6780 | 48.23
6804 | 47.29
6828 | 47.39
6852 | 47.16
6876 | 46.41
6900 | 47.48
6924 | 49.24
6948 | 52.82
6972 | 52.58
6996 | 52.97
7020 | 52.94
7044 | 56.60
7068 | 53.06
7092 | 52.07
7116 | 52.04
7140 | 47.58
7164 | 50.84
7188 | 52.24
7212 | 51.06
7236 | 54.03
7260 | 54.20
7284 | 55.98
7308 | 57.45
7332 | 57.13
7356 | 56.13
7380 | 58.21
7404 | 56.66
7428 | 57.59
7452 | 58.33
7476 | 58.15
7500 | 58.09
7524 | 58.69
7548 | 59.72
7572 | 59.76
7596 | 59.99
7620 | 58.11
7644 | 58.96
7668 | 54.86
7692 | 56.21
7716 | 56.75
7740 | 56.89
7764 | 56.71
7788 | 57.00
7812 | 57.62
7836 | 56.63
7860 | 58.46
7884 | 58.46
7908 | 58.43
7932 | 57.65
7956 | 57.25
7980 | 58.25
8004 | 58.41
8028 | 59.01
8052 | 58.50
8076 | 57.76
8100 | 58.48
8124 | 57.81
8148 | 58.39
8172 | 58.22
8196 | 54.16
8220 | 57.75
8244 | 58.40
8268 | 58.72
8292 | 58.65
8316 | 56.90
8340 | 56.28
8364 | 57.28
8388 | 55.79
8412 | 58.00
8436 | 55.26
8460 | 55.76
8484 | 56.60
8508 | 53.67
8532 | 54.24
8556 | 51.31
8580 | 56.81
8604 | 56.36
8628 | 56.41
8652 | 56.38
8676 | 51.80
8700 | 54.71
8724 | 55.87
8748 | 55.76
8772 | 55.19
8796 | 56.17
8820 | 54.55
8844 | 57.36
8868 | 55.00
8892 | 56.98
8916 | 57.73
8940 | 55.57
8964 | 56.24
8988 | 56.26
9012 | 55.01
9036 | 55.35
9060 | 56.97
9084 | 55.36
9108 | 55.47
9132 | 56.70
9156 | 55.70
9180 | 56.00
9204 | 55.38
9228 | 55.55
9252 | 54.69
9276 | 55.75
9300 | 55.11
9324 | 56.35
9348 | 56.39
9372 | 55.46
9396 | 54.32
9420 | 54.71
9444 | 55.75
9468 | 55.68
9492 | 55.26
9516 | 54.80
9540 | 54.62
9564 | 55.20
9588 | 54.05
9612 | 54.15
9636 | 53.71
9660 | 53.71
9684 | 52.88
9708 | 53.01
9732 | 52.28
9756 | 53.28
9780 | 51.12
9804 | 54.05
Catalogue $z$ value 0.000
